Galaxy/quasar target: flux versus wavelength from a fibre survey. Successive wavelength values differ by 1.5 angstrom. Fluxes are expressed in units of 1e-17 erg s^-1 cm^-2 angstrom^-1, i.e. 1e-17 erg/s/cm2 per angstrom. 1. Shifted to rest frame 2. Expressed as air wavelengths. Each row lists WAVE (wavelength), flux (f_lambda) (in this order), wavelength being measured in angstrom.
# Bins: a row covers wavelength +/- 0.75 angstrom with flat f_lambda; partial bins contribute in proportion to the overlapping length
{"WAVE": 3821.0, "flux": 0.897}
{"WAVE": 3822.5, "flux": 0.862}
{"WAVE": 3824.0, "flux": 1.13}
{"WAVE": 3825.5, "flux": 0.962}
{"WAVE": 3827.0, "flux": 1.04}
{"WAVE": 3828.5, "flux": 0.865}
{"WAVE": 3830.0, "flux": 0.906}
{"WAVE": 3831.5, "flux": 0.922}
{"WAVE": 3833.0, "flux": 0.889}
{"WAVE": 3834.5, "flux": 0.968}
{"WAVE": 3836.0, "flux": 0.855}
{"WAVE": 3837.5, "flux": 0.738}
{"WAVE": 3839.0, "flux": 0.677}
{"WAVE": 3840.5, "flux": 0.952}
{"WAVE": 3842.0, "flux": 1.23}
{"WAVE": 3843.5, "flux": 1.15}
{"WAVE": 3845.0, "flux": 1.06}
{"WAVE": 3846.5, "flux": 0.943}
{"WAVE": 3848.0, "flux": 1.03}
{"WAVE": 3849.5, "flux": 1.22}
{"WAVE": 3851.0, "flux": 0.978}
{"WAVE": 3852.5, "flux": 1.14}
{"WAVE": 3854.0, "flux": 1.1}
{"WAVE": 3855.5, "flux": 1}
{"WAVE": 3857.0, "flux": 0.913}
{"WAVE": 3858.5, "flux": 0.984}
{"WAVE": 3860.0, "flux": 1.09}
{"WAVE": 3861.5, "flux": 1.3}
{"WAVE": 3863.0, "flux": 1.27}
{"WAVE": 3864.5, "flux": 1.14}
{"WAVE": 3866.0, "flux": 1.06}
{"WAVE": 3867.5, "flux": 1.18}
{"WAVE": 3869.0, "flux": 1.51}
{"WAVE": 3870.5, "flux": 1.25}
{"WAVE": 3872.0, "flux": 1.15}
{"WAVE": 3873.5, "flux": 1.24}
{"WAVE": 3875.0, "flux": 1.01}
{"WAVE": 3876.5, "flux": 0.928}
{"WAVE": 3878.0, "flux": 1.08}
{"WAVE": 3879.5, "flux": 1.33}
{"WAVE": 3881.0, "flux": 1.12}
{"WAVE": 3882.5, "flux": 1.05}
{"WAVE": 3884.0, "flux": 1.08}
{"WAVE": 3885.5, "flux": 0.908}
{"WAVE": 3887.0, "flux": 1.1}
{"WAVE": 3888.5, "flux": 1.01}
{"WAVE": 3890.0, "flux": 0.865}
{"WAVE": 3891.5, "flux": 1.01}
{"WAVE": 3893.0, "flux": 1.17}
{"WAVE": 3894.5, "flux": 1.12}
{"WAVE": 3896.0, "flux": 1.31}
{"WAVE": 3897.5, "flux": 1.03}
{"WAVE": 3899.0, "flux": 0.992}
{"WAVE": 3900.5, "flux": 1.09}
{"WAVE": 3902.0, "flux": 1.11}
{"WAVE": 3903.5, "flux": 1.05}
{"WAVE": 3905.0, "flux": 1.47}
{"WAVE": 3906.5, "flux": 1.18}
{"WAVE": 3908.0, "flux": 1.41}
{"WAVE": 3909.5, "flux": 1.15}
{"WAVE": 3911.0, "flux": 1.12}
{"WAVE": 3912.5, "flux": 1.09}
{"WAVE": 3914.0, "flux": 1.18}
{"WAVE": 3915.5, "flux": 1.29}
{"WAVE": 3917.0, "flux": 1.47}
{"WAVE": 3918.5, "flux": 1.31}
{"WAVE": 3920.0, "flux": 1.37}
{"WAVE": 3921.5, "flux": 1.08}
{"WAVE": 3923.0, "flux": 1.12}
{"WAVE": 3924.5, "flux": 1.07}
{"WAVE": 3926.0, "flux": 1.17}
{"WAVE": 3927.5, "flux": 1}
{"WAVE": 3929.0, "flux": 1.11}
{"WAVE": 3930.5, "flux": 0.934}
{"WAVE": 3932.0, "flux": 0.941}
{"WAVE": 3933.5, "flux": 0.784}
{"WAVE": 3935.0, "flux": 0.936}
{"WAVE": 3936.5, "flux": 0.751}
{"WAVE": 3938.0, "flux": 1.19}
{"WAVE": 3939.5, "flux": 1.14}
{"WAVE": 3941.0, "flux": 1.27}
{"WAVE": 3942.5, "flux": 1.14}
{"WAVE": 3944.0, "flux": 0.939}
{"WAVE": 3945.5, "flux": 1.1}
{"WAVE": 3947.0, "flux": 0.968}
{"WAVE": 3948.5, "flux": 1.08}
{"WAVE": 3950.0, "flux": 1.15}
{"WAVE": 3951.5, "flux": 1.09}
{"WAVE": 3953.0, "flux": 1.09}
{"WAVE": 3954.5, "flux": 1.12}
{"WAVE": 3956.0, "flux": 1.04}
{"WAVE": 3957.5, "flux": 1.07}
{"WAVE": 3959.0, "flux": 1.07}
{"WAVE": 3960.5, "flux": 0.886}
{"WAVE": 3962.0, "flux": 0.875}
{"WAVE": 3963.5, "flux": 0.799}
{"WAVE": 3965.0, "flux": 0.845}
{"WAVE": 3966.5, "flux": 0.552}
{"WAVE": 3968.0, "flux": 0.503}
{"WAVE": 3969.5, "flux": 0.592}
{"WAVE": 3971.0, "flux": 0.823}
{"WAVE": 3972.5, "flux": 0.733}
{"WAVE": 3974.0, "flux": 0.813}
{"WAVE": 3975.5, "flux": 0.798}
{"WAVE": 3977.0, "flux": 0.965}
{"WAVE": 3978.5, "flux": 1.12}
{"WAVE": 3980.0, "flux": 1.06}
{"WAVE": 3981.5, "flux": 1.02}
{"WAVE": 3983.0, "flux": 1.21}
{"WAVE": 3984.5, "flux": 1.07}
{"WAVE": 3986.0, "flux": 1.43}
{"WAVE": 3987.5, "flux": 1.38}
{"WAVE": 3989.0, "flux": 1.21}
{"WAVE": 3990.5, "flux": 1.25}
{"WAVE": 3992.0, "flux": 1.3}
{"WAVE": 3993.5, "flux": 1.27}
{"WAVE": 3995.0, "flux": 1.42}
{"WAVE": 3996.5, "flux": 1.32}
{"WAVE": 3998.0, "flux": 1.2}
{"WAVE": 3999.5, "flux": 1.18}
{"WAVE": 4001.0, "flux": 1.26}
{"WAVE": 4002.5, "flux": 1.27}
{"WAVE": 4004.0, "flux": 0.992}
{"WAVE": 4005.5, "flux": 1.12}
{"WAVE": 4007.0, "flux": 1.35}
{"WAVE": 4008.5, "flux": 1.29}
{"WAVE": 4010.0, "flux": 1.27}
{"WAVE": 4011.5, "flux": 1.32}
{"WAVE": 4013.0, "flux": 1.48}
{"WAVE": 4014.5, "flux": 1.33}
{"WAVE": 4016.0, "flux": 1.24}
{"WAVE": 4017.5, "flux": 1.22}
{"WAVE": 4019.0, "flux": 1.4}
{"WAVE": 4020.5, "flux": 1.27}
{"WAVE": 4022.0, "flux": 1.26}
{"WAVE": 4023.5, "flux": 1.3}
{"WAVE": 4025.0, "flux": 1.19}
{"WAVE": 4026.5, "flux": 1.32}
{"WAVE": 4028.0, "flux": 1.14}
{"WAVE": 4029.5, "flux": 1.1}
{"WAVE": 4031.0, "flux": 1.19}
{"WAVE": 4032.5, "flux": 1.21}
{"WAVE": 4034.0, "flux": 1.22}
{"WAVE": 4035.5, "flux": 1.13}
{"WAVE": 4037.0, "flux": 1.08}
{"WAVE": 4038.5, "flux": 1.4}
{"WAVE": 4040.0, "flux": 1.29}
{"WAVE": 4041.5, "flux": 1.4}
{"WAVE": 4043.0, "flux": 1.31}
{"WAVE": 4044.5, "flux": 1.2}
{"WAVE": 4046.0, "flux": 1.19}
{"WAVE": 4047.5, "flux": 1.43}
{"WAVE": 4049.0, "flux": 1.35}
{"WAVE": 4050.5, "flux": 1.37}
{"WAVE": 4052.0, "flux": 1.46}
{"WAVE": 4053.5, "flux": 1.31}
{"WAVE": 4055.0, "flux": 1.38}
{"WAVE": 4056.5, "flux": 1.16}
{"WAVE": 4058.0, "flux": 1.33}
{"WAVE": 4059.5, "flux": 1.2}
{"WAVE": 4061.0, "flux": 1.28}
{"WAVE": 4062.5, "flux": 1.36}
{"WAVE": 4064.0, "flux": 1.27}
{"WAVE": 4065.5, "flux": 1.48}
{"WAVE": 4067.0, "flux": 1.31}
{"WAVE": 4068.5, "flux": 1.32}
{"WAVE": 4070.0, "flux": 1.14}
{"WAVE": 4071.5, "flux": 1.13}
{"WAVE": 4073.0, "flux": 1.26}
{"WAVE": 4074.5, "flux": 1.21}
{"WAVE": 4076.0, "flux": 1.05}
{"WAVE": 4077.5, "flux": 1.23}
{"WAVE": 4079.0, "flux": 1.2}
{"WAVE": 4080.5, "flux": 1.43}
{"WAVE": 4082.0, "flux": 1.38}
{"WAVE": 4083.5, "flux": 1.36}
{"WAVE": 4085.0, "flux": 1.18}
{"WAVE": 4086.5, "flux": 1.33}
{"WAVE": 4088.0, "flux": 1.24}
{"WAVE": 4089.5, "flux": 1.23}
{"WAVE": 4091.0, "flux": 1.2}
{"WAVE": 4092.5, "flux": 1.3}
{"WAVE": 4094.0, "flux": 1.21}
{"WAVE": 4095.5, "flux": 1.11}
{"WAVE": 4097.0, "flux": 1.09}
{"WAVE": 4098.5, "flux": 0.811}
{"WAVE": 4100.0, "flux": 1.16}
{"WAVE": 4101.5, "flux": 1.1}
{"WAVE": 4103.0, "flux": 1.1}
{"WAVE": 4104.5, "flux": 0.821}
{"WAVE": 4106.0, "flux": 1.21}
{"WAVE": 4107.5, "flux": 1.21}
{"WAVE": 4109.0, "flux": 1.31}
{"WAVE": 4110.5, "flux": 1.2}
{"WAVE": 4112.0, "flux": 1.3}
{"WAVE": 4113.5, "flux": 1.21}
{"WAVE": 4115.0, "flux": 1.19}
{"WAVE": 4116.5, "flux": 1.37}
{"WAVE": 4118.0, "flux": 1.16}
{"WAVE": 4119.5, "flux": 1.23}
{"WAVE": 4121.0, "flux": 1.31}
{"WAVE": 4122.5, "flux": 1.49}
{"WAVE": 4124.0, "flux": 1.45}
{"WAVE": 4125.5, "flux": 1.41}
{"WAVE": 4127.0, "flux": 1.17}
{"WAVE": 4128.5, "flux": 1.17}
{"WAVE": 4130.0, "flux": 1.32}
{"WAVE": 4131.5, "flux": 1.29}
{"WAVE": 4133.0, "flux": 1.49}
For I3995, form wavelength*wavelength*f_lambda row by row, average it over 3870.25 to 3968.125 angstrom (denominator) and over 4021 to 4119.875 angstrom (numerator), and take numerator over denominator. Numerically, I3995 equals 1.24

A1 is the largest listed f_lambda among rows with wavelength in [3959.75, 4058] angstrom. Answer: 1.48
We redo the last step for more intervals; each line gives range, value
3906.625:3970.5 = 1.47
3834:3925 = 1.51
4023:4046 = 1.4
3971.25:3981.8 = 1.12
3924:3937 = 1.17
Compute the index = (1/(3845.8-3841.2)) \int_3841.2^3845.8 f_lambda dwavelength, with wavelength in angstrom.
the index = 1.14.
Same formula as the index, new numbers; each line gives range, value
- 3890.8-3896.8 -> 1.15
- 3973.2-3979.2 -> 0.921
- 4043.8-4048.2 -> 1.27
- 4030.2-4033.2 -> 1.2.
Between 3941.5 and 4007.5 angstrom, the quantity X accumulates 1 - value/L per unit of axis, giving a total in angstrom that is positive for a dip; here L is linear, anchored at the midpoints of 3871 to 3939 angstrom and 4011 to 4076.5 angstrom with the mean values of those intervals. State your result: 7.6 angstrom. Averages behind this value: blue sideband 1.11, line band 1.06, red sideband 1.27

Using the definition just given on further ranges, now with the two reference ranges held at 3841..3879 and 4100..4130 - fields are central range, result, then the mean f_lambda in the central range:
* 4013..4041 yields -1.2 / 1.25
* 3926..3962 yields 3.8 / 1.03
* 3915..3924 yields -1.0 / 1.27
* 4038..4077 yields -2.7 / 1.29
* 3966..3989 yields 4.3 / 0.951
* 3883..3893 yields 1.1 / 1.01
